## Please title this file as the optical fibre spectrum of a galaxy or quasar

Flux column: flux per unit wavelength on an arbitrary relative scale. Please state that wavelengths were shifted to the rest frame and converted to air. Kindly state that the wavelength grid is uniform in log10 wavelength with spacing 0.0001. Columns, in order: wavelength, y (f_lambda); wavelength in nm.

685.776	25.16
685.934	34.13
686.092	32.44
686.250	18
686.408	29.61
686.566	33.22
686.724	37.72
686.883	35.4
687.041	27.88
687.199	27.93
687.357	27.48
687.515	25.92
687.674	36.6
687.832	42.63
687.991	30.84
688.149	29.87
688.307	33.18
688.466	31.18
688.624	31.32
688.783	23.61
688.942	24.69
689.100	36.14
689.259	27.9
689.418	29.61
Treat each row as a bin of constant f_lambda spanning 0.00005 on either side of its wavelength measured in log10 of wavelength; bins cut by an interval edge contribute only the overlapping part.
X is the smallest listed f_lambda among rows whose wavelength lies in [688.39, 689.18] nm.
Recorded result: 23.61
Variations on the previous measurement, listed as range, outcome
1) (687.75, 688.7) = 29.87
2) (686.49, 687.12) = 27.88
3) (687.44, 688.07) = 25.92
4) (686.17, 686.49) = 18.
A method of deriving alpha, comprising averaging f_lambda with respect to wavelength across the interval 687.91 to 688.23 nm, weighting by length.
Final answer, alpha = 30.4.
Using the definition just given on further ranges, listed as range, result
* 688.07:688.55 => 31.5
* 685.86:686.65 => 29.5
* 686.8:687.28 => 30.4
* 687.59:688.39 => 34.5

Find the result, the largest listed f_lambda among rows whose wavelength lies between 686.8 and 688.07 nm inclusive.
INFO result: 42.63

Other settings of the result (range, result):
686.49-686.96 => 37.72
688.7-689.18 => 36.14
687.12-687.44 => 27.93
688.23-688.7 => 33.18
